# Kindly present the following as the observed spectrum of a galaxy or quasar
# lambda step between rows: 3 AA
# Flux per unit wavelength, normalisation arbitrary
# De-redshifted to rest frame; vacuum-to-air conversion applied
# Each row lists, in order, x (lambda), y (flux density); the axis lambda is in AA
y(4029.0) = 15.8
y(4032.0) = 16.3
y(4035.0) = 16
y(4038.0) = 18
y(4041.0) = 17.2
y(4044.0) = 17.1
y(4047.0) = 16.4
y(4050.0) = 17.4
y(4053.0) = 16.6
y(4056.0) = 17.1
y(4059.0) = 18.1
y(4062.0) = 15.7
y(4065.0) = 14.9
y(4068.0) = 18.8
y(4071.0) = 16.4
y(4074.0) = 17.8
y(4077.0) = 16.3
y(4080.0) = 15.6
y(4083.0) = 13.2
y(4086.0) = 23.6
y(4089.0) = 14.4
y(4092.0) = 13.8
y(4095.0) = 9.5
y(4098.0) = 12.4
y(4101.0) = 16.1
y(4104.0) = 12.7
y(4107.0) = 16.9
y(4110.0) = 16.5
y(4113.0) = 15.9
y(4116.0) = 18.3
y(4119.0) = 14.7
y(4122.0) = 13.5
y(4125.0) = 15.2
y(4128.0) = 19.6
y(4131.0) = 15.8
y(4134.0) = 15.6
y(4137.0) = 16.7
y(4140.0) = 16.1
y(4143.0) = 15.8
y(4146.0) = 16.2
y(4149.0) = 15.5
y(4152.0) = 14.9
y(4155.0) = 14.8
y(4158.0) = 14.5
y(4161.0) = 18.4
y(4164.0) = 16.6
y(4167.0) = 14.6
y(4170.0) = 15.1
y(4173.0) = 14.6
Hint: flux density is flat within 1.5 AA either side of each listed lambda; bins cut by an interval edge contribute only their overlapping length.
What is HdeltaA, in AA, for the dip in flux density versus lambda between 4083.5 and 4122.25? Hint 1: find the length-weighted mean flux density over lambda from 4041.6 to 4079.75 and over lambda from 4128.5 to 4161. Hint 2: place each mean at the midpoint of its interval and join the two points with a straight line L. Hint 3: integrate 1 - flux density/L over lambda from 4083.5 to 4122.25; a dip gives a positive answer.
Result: 2.6 AA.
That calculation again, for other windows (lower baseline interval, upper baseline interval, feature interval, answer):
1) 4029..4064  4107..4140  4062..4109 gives 2.87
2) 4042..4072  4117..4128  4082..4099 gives 1.61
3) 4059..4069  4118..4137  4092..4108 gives 2.69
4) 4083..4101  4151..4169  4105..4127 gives -1.21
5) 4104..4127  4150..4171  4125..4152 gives -1.06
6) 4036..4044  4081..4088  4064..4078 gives 0.66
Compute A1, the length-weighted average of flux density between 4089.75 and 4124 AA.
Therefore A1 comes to 14.6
